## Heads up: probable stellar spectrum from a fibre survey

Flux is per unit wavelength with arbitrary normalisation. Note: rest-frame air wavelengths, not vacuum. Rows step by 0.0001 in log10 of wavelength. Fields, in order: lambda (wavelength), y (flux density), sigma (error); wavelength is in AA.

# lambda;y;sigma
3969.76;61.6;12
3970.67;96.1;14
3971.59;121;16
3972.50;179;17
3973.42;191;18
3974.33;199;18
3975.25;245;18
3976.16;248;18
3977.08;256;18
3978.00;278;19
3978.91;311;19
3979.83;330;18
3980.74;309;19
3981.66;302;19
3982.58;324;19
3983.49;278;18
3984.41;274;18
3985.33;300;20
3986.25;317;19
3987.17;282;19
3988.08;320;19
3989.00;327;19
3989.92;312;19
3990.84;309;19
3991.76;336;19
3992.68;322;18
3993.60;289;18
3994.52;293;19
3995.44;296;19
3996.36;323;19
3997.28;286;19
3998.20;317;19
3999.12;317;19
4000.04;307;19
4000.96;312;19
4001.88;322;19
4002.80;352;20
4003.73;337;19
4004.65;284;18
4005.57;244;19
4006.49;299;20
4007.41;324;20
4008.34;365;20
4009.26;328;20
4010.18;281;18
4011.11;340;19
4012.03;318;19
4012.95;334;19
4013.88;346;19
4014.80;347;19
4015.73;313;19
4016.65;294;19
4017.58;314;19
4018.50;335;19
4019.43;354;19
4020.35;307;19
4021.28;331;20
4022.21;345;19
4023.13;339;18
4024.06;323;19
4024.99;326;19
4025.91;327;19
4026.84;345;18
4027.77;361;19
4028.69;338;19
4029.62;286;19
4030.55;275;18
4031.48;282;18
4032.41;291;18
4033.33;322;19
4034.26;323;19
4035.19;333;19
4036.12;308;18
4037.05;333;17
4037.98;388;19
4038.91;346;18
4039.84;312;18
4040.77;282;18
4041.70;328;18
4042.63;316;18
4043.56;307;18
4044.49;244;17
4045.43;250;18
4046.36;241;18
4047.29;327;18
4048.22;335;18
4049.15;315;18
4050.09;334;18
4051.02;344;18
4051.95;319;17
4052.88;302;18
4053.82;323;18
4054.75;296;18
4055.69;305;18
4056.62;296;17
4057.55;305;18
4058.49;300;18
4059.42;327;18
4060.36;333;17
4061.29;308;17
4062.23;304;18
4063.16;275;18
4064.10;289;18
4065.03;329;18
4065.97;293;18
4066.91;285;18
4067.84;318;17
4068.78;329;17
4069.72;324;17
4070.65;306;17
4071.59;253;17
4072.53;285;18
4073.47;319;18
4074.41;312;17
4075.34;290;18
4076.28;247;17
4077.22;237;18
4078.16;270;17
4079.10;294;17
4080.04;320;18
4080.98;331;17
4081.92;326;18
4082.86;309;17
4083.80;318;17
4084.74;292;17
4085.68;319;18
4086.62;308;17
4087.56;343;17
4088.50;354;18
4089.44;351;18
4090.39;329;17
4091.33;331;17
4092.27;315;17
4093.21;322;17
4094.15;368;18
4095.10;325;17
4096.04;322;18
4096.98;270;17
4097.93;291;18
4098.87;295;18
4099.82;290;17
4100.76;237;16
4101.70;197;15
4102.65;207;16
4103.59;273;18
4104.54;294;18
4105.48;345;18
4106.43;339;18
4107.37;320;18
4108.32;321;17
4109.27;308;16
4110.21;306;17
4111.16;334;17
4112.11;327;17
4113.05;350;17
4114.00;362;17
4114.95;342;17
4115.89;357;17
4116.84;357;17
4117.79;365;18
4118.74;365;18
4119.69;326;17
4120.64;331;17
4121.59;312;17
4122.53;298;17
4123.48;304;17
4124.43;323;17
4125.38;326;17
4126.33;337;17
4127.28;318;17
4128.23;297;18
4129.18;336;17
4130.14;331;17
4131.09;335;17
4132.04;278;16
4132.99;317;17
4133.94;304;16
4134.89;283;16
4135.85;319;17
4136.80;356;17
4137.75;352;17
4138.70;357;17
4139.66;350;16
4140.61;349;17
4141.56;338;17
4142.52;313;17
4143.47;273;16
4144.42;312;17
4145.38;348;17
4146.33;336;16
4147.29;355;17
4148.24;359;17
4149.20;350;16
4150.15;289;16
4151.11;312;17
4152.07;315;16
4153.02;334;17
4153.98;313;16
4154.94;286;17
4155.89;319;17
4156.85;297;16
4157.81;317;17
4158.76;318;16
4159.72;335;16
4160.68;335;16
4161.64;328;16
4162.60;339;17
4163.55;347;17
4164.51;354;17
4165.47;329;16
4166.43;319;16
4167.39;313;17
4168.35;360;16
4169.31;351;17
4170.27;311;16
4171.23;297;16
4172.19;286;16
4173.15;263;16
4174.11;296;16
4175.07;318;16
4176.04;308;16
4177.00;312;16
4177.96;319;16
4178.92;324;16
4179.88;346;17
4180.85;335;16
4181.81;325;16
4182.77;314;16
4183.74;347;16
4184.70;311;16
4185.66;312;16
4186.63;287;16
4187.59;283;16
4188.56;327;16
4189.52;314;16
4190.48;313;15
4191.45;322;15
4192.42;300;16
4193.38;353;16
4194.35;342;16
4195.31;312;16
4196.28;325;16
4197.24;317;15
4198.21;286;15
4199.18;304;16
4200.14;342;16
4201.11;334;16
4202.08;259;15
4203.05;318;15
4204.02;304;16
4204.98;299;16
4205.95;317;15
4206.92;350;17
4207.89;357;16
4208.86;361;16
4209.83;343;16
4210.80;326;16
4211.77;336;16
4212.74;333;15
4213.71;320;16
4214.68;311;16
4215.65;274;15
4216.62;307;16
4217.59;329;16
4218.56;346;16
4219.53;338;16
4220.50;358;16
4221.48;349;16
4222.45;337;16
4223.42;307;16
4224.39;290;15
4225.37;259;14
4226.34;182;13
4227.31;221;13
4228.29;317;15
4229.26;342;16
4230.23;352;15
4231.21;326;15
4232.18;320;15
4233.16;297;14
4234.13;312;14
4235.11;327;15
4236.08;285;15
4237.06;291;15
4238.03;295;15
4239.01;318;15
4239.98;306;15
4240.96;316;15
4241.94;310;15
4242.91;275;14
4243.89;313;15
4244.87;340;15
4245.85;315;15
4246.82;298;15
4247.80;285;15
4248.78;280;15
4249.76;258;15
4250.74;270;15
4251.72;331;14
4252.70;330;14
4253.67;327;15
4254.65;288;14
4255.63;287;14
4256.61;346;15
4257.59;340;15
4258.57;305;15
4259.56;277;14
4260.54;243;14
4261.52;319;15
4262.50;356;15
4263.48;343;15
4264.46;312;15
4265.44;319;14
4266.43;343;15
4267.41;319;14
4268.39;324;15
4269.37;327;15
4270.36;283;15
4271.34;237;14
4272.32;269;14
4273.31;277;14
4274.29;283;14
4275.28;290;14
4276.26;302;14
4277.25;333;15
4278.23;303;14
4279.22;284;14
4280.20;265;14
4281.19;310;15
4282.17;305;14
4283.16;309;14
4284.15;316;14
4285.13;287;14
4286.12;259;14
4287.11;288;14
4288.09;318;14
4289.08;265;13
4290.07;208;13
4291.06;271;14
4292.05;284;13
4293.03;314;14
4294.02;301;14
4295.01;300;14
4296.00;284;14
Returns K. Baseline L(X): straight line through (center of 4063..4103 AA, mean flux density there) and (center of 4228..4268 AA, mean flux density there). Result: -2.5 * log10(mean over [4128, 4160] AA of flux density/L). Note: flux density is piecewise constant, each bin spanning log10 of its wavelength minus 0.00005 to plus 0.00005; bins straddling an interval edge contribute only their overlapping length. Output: -0.06 mag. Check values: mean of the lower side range 301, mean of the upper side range 311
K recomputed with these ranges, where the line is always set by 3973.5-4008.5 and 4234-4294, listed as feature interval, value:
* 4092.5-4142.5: -0.066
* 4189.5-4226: -0.072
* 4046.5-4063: -0.051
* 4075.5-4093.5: -0.040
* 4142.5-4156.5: -0.075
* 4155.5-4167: -0.098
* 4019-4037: -0.079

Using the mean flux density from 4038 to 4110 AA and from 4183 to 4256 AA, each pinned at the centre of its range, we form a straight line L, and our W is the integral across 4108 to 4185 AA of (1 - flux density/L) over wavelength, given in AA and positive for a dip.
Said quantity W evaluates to -4.2 AA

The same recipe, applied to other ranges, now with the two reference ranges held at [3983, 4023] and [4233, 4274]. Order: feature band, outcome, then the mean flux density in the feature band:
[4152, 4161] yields -0.2 AA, 317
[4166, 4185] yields -0.6 AA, 318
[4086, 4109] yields 0.4 AA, 306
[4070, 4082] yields 0.8 AA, 291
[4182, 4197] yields -0.5 AA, 318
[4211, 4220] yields -0.5 AA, 322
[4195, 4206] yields -0.1 AA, 309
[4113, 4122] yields -1.1 AA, 346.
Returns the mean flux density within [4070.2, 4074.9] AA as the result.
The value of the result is 295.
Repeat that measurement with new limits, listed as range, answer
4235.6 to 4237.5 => 287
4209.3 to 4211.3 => 335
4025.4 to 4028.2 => 344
